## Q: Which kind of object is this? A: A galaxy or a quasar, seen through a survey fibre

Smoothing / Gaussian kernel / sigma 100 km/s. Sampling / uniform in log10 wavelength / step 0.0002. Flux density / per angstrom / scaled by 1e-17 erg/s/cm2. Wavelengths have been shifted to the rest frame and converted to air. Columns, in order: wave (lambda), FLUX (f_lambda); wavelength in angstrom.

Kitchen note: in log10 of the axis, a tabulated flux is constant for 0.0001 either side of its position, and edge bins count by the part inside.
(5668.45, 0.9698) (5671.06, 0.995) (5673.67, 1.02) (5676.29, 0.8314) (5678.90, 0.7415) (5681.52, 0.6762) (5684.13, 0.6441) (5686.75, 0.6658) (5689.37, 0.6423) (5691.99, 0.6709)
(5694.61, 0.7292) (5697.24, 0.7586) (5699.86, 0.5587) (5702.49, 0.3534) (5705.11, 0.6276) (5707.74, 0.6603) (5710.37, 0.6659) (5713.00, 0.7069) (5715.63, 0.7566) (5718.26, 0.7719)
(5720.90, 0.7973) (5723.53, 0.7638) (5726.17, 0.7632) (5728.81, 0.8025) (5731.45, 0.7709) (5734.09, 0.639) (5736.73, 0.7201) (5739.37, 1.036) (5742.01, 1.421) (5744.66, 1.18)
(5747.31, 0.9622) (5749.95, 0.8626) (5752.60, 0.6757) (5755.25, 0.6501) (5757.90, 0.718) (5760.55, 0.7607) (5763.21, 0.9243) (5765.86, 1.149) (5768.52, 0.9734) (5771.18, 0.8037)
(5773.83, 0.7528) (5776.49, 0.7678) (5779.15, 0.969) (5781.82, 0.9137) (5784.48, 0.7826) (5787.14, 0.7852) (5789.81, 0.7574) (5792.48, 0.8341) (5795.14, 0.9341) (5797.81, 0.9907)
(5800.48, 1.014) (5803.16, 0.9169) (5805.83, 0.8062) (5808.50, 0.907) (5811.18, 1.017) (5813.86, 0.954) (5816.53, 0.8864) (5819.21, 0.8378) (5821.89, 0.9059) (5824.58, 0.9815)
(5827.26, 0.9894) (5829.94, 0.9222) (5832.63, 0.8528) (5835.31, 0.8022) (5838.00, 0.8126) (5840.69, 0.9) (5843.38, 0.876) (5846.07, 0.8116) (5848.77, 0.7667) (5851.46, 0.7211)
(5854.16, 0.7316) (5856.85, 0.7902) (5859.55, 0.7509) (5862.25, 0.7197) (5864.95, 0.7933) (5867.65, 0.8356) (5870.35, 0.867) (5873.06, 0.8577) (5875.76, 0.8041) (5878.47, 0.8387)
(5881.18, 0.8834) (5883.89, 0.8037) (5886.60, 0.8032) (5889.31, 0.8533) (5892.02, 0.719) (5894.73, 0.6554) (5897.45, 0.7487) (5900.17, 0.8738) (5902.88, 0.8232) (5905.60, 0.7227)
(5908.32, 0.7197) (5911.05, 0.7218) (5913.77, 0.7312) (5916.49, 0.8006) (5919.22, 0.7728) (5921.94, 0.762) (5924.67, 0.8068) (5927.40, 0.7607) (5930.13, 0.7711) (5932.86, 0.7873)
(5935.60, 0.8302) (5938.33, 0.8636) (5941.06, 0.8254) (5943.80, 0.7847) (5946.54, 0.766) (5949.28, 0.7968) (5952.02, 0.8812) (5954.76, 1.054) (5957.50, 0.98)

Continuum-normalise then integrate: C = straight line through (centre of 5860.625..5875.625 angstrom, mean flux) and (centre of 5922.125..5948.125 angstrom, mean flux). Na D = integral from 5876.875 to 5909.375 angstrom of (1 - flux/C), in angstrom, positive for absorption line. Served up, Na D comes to 0.78 angstrom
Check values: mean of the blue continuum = 0.813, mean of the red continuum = 0.798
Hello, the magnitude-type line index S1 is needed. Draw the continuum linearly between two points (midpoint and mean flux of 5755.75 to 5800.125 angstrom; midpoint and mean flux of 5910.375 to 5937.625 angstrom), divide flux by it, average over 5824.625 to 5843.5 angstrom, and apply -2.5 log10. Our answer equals -0.07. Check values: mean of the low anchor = 0.863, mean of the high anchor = 0.778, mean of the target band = 0.887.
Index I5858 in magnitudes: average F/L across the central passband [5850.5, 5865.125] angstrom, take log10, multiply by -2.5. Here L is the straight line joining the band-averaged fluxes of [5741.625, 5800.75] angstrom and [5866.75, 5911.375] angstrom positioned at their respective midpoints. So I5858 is 0.099 mag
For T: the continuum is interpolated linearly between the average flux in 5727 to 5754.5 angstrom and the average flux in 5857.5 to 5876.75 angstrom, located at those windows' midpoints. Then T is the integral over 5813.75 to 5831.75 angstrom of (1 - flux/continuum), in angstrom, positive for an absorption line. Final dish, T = -1.8 angstrom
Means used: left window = 0.899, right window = 0.804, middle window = 0.922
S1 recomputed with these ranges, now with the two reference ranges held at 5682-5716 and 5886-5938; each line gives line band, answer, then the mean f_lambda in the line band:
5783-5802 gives -0.23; 0.872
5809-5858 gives -0.19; 0.865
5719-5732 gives -0.18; 0.779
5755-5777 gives -0.22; 0.845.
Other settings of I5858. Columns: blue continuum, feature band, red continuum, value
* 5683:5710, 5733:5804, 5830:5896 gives -0.25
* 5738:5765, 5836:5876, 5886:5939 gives 0.03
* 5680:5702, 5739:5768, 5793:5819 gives -0.17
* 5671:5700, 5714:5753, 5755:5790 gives -0.09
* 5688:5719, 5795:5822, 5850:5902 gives -0.24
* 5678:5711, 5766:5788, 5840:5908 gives -0.20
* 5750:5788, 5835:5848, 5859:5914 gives -0.05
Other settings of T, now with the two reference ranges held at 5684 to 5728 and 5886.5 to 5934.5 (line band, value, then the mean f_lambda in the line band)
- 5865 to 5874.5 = -1.2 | 0.845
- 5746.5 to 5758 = -1.2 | 0.772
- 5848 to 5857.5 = -0.1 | 0.749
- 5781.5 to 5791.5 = -1.2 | 0.8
